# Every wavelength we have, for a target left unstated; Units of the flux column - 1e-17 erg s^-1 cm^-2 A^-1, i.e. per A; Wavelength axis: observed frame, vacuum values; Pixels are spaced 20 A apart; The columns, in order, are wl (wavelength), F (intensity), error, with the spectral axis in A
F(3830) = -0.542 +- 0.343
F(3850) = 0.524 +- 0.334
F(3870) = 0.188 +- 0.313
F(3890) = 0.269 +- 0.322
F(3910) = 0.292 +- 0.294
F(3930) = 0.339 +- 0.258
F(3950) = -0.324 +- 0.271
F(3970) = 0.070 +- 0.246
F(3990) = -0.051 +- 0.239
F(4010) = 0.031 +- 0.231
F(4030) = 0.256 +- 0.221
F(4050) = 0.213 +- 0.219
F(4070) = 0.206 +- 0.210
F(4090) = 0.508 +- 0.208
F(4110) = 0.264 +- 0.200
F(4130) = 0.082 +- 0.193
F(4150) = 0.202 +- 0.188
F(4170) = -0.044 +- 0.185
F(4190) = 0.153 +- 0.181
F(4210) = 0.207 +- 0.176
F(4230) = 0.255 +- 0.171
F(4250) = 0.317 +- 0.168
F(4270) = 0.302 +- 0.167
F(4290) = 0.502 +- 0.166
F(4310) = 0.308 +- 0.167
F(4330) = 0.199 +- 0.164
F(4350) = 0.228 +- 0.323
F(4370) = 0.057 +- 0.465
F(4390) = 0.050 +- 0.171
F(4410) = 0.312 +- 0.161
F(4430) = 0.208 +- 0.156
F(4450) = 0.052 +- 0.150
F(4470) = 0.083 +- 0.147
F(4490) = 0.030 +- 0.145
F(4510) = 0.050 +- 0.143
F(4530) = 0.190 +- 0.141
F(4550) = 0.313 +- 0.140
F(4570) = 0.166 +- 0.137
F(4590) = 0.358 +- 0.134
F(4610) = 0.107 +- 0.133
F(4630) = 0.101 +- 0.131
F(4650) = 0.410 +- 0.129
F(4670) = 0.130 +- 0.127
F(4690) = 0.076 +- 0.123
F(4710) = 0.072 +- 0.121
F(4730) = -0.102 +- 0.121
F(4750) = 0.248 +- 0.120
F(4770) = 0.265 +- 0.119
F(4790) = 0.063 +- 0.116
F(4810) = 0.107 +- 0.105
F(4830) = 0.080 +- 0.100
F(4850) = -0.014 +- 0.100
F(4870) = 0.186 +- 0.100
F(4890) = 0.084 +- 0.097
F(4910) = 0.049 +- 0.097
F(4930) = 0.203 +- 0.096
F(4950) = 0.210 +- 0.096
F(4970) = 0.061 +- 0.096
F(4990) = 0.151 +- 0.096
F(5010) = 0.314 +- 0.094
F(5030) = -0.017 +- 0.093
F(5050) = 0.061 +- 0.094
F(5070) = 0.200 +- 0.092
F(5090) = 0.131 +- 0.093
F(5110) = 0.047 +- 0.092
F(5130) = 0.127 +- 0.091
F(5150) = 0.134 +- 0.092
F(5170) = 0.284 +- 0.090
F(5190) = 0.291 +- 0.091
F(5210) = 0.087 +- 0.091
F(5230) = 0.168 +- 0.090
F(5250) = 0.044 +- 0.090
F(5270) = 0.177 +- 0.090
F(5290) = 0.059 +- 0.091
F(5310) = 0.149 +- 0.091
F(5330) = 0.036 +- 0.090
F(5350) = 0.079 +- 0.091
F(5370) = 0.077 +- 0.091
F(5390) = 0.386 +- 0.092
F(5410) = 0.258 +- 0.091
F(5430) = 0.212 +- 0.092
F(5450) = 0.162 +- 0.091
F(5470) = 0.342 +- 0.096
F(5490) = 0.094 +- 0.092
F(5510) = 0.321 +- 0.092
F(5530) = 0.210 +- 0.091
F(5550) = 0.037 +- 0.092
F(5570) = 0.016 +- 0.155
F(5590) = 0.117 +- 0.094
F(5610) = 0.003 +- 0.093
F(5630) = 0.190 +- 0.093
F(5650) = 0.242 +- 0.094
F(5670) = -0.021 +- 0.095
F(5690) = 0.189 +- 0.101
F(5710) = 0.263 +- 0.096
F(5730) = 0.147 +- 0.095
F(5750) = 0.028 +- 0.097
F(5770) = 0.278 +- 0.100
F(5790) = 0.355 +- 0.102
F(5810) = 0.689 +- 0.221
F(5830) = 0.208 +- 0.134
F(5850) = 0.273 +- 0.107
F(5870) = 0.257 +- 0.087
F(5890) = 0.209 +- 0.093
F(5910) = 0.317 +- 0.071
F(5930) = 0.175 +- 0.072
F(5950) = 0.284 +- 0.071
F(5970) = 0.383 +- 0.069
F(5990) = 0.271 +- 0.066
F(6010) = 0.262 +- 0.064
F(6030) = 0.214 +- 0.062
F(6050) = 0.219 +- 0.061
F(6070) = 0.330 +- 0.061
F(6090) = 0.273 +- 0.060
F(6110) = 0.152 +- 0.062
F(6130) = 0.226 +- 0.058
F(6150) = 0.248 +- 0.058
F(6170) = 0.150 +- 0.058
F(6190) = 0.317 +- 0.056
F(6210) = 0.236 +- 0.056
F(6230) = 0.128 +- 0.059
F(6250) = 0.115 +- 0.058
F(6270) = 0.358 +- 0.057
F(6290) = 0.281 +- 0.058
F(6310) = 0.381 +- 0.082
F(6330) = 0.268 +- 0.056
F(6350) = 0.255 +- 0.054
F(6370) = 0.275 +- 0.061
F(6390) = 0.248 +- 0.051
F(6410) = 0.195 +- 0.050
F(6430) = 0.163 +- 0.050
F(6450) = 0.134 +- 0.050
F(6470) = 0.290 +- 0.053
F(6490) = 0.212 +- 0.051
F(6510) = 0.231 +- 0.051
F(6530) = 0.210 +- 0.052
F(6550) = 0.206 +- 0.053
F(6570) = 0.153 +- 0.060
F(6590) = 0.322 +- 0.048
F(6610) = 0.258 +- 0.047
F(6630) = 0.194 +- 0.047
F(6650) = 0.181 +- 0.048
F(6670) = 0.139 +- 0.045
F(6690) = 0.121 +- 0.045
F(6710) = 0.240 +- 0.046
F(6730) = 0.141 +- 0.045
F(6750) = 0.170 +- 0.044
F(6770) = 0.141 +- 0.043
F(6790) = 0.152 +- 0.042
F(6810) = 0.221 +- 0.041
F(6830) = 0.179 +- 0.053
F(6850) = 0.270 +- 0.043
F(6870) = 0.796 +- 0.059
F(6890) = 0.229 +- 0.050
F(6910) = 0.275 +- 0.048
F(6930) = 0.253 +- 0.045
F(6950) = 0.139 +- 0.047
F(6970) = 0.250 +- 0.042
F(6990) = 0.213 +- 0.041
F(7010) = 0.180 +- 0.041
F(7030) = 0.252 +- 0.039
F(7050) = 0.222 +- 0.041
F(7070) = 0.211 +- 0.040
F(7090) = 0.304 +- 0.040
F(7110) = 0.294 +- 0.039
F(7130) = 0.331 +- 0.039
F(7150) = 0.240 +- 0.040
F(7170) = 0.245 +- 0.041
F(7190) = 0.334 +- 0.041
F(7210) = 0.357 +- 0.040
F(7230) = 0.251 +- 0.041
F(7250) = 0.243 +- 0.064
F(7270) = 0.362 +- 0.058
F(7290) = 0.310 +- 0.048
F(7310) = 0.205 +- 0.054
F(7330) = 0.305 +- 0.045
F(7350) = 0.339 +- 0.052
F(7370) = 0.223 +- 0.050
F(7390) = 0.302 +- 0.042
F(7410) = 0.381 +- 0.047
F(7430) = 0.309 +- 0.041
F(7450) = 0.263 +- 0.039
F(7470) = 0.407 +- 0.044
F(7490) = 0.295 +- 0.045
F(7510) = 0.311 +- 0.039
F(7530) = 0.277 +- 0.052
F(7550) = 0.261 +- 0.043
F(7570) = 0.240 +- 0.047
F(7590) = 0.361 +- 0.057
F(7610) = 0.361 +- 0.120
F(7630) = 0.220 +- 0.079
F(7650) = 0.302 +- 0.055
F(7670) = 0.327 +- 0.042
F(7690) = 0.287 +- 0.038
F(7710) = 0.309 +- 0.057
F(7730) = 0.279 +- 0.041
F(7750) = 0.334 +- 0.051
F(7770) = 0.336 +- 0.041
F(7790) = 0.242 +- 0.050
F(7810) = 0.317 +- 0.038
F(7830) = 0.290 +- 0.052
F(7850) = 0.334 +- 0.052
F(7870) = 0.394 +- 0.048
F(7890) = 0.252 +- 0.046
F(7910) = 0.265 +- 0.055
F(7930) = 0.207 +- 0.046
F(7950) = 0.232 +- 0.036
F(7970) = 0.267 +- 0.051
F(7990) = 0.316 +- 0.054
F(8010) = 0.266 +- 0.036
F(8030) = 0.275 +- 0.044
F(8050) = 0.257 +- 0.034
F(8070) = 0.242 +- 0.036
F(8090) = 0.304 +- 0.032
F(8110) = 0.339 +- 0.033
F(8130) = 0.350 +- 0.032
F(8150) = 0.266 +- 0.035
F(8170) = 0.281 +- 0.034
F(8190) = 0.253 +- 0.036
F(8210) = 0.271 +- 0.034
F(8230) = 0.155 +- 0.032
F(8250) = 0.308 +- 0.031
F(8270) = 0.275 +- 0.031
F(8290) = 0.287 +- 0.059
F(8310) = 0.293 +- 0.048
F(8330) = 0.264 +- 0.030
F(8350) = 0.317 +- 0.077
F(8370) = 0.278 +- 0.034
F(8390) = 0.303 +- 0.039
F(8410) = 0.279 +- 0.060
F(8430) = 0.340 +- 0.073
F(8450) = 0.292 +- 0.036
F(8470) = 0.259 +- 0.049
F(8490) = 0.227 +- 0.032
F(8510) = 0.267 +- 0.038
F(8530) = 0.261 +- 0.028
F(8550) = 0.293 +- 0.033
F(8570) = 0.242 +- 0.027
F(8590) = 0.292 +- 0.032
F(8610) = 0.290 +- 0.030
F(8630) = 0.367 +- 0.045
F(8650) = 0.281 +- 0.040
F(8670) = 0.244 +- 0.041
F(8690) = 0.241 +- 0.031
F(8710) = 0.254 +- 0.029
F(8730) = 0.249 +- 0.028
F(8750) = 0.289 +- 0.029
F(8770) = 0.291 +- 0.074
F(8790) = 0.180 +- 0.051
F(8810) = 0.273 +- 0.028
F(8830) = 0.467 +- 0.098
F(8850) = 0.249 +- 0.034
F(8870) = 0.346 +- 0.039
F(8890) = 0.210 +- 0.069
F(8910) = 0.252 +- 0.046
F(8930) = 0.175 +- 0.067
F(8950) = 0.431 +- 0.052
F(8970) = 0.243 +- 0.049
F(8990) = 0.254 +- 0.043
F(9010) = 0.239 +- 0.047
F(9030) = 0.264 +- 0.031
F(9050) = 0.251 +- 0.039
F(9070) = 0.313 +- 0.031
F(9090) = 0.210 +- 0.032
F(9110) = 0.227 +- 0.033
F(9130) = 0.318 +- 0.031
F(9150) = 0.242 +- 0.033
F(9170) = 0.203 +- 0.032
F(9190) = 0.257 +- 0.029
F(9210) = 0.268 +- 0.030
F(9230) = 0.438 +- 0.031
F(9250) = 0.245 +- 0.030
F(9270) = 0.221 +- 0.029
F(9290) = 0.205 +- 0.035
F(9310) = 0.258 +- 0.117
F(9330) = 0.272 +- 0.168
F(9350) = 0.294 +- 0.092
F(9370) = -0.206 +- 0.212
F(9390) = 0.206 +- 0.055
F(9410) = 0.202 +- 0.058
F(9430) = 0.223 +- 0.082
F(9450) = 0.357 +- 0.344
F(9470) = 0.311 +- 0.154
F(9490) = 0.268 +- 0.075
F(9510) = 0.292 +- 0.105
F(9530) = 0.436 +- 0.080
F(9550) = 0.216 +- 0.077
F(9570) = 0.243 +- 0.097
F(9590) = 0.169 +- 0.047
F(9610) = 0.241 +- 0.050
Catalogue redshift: 0.84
